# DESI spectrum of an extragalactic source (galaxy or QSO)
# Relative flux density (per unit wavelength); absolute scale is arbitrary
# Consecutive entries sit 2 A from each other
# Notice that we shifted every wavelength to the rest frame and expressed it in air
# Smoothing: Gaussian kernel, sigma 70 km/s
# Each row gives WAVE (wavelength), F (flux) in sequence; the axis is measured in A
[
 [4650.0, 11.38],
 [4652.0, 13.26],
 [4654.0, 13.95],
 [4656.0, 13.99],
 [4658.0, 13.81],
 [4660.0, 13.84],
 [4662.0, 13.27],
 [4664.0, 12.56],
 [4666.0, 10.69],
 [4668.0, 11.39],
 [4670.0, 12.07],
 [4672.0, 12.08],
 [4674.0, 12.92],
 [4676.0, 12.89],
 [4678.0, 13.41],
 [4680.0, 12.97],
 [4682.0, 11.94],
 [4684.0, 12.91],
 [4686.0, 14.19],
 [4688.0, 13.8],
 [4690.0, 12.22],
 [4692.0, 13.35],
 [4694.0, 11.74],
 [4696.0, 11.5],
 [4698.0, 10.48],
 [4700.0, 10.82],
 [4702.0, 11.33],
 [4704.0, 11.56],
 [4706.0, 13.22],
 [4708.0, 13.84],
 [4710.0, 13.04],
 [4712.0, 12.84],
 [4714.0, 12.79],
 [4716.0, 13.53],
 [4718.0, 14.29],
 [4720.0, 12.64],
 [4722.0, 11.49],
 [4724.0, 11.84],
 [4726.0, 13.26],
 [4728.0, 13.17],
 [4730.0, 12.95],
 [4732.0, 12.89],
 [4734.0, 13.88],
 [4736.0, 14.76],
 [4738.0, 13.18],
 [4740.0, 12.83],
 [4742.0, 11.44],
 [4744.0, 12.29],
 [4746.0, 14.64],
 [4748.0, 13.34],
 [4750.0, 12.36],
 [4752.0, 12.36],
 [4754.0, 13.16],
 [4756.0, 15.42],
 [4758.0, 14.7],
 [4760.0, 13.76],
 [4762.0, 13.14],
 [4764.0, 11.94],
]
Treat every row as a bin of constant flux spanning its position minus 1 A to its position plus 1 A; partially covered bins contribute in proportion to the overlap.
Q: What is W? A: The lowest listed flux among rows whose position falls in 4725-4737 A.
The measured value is 12.89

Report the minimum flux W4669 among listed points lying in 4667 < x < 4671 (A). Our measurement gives 11.39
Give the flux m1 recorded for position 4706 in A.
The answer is 13.22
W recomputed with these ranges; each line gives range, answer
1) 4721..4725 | 11.49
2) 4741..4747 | 11.44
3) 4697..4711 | 10.48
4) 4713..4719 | 12.79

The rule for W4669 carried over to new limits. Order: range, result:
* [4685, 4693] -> 12.22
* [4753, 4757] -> 13.16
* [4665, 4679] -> 10.69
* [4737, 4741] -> 12.83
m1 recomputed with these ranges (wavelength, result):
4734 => 13.88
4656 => 13.99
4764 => 11.94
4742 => 11.44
